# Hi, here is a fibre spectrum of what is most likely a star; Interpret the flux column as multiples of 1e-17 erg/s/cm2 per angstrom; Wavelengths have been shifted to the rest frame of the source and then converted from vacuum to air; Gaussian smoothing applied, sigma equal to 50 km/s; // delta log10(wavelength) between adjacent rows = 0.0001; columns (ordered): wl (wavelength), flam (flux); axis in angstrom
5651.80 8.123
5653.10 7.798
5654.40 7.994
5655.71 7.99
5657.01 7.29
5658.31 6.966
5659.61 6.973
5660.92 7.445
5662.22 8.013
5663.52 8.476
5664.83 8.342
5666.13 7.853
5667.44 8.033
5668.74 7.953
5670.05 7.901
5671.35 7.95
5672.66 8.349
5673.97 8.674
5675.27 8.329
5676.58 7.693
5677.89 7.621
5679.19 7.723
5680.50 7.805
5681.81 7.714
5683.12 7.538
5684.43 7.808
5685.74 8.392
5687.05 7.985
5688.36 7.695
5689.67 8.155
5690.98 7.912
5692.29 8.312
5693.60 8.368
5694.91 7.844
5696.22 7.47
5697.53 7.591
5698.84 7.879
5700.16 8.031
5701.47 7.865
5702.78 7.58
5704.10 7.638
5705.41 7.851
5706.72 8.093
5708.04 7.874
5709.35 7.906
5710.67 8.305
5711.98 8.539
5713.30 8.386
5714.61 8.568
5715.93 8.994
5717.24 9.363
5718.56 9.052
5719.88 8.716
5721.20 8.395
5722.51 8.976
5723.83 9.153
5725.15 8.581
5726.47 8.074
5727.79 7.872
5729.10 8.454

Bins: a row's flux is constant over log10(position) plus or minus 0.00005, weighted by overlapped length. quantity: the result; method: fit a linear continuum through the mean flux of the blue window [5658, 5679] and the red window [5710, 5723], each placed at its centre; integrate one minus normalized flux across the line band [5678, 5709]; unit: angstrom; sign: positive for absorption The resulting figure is 1.7 angstrom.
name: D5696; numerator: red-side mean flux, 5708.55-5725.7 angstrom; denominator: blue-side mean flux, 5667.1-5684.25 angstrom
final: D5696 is 1.09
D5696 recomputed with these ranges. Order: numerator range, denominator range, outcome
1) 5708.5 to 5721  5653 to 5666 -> 1.12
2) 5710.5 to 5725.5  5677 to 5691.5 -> 1.12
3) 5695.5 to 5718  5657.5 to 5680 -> 1.03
